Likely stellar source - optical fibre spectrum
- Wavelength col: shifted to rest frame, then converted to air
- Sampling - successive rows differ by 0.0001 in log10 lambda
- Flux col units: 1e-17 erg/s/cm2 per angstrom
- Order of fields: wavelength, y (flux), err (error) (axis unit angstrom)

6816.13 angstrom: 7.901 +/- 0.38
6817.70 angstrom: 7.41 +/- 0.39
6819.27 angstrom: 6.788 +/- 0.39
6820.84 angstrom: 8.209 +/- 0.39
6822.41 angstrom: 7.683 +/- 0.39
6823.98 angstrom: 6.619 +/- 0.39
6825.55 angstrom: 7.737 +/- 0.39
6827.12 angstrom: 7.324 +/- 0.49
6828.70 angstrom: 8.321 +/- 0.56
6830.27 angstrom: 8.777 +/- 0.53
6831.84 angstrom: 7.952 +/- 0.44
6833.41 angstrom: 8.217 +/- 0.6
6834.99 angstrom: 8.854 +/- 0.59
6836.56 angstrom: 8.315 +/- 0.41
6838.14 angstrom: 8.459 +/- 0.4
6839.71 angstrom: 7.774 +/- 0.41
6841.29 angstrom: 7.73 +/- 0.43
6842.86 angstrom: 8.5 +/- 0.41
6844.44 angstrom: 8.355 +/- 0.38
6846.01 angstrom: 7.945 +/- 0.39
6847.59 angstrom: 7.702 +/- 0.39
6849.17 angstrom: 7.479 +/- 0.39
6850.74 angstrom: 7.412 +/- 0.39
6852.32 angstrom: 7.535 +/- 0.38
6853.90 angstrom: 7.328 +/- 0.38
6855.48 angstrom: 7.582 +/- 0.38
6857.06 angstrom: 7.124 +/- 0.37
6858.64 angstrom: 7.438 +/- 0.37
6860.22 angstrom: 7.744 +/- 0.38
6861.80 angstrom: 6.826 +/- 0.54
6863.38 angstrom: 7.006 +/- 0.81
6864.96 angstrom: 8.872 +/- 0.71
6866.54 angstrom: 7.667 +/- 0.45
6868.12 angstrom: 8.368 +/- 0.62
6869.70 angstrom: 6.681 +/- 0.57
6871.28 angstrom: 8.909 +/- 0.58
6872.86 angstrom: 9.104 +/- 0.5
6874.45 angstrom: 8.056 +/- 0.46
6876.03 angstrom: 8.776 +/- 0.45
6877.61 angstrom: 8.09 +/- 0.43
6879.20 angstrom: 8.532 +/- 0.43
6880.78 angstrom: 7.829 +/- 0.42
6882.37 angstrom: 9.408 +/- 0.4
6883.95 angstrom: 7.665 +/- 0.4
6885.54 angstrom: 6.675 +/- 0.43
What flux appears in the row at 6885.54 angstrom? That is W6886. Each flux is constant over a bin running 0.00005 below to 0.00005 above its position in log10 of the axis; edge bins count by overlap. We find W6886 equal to 6.675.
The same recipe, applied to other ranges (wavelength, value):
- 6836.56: 8.315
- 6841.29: 7.73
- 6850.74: 7.412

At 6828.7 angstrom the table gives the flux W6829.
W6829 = 8.321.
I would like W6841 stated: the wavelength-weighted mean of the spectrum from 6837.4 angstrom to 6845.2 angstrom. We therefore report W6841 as 8.16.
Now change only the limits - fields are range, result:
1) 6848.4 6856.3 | 7.47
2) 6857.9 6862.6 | 7.33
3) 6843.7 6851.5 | 7.78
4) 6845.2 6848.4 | 7.83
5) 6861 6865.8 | 7.57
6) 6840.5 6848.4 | 8.04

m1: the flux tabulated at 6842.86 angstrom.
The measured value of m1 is 8.5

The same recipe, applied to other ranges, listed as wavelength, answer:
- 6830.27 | 8.777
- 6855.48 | 7.582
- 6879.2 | 8.532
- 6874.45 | 8.056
